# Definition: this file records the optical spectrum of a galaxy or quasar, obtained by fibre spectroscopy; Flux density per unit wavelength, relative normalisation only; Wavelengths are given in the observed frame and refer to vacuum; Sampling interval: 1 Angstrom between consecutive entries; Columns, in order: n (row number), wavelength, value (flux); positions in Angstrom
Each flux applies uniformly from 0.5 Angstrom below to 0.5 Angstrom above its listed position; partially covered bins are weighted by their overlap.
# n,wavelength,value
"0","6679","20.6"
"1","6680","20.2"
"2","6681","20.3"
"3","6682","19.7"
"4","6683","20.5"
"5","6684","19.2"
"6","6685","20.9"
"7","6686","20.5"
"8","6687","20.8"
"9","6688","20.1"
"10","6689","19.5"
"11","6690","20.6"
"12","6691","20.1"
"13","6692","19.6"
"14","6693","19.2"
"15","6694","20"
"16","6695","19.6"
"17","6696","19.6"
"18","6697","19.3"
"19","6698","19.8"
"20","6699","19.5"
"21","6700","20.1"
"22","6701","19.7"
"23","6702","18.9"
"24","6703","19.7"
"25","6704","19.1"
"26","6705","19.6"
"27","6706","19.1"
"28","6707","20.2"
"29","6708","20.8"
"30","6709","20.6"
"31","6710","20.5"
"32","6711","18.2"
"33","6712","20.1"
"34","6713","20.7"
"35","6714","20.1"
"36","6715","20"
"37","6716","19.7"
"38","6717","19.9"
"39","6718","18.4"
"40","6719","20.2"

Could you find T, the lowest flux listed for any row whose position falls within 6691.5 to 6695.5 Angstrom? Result 19.2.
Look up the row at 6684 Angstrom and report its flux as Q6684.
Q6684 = 19.2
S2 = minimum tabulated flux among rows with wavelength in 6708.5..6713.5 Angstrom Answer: 18.2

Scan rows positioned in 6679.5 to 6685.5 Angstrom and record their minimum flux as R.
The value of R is 19.2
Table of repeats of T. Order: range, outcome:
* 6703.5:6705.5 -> 19.1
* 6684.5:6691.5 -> 19.5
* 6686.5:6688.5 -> 20.1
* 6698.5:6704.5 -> 18.9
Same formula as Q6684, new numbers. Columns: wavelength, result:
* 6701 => 19.7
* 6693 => 19.2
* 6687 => 20.8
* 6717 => 19.9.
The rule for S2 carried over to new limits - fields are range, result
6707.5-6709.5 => 20.6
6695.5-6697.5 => 19.3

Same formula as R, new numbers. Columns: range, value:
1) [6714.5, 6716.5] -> 19.7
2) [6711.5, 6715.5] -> 20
